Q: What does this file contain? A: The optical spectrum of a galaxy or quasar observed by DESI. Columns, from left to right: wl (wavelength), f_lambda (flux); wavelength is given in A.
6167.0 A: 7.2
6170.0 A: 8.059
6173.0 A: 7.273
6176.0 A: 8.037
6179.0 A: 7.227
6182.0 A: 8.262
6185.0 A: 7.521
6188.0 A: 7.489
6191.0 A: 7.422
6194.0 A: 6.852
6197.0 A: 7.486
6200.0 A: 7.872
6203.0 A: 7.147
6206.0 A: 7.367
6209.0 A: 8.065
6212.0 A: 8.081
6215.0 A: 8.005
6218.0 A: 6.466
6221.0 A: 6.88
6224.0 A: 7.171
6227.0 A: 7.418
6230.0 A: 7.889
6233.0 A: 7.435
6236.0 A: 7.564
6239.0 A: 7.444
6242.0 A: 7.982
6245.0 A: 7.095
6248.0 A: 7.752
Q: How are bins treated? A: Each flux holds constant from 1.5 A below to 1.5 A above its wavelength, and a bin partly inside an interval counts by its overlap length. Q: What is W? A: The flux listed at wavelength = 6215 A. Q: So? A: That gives 8.005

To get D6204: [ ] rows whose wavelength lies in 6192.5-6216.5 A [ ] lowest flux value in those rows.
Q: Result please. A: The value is 6.852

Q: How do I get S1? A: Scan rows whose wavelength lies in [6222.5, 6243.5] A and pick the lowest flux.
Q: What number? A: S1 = 7.171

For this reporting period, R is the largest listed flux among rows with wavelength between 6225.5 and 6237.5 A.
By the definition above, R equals 7.889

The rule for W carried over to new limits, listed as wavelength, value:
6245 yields 7.095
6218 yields 6.466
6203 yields 7.147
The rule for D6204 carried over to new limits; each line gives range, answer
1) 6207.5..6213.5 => 8.065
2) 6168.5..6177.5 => 7.273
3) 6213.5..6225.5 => 6.466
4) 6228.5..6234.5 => 7.435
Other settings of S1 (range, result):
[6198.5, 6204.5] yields 7.147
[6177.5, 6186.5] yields 7.227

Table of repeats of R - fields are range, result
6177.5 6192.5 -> 8.262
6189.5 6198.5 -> 7.486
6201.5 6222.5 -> 8.081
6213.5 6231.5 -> 8.005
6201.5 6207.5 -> 7.367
